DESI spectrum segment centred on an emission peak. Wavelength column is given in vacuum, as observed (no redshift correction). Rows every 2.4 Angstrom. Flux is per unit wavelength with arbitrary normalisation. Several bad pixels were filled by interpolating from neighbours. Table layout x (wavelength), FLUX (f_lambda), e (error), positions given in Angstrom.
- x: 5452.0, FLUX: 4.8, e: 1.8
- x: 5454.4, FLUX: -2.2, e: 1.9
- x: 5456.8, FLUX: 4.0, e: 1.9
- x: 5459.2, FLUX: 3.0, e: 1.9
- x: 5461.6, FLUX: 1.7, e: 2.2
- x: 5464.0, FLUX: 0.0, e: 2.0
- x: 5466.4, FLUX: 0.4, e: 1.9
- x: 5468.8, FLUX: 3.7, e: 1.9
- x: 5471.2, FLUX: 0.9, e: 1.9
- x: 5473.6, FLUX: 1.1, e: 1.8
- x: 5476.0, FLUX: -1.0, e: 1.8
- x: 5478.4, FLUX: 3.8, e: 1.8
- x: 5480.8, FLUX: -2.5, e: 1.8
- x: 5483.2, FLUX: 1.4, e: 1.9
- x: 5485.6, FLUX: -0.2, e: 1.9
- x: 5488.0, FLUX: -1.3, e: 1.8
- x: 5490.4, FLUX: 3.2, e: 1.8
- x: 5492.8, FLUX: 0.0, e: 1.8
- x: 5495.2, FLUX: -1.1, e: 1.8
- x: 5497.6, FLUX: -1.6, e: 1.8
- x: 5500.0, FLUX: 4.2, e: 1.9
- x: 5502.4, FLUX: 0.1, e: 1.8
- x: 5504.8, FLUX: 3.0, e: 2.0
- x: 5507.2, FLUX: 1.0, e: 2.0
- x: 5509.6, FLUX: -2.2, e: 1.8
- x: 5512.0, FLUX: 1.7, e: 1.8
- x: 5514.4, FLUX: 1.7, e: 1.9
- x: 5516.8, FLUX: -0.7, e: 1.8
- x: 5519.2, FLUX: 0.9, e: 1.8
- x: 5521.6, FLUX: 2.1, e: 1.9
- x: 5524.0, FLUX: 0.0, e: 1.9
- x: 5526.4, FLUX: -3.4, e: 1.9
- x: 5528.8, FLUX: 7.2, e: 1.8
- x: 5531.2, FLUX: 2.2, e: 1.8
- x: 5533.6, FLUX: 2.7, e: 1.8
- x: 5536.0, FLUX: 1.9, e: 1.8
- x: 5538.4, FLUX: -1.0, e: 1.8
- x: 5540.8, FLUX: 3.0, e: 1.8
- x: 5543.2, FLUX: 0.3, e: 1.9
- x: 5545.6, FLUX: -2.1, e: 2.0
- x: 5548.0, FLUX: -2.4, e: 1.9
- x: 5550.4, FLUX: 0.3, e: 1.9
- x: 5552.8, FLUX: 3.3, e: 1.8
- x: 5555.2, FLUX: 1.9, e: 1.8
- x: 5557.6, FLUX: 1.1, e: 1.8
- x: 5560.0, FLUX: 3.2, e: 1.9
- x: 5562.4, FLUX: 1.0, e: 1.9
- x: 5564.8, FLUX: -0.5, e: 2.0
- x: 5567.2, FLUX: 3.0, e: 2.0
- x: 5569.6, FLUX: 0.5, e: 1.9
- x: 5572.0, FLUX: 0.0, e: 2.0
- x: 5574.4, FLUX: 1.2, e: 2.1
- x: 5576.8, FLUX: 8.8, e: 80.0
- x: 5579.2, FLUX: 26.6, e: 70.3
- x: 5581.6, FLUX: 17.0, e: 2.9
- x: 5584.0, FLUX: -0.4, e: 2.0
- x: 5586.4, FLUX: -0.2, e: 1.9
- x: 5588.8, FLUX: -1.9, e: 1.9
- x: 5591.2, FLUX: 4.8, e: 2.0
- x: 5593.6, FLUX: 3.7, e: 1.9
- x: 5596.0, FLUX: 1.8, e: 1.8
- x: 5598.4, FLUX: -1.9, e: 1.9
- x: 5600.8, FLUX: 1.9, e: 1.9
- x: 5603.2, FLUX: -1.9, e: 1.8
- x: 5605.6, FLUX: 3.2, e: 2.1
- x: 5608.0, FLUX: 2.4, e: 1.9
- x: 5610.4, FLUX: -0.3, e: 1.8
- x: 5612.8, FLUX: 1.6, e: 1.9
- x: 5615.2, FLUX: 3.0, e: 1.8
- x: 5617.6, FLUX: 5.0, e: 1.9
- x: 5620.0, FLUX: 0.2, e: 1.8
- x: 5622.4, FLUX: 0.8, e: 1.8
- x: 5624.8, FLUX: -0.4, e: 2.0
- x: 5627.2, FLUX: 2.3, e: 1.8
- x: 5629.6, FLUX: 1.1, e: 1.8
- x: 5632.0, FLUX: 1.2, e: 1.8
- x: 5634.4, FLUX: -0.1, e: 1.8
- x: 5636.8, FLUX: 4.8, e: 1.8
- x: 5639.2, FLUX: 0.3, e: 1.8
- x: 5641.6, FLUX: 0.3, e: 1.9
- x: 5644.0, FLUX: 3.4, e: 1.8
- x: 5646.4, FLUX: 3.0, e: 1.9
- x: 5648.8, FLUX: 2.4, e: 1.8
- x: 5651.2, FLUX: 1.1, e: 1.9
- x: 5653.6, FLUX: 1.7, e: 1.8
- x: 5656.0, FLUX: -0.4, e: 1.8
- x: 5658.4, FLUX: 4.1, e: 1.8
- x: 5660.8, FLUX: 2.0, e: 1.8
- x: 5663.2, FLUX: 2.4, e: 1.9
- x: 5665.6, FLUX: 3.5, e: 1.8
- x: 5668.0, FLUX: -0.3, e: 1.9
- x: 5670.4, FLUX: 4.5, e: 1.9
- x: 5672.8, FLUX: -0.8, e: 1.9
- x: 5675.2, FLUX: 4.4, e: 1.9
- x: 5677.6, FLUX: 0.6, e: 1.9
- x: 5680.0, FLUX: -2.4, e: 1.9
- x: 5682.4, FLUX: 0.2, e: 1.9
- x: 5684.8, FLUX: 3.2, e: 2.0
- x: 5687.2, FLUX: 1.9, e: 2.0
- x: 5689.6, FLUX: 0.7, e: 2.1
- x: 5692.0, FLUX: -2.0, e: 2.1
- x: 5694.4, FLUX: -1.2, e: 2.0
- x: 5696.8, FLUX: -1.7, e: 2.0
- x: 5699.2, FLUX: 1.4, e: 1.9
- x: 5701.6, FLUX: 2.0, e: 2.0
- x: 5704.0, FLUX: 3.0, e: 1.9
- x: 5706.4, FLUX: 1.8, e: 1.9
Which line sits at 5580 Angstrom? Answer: [O III]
